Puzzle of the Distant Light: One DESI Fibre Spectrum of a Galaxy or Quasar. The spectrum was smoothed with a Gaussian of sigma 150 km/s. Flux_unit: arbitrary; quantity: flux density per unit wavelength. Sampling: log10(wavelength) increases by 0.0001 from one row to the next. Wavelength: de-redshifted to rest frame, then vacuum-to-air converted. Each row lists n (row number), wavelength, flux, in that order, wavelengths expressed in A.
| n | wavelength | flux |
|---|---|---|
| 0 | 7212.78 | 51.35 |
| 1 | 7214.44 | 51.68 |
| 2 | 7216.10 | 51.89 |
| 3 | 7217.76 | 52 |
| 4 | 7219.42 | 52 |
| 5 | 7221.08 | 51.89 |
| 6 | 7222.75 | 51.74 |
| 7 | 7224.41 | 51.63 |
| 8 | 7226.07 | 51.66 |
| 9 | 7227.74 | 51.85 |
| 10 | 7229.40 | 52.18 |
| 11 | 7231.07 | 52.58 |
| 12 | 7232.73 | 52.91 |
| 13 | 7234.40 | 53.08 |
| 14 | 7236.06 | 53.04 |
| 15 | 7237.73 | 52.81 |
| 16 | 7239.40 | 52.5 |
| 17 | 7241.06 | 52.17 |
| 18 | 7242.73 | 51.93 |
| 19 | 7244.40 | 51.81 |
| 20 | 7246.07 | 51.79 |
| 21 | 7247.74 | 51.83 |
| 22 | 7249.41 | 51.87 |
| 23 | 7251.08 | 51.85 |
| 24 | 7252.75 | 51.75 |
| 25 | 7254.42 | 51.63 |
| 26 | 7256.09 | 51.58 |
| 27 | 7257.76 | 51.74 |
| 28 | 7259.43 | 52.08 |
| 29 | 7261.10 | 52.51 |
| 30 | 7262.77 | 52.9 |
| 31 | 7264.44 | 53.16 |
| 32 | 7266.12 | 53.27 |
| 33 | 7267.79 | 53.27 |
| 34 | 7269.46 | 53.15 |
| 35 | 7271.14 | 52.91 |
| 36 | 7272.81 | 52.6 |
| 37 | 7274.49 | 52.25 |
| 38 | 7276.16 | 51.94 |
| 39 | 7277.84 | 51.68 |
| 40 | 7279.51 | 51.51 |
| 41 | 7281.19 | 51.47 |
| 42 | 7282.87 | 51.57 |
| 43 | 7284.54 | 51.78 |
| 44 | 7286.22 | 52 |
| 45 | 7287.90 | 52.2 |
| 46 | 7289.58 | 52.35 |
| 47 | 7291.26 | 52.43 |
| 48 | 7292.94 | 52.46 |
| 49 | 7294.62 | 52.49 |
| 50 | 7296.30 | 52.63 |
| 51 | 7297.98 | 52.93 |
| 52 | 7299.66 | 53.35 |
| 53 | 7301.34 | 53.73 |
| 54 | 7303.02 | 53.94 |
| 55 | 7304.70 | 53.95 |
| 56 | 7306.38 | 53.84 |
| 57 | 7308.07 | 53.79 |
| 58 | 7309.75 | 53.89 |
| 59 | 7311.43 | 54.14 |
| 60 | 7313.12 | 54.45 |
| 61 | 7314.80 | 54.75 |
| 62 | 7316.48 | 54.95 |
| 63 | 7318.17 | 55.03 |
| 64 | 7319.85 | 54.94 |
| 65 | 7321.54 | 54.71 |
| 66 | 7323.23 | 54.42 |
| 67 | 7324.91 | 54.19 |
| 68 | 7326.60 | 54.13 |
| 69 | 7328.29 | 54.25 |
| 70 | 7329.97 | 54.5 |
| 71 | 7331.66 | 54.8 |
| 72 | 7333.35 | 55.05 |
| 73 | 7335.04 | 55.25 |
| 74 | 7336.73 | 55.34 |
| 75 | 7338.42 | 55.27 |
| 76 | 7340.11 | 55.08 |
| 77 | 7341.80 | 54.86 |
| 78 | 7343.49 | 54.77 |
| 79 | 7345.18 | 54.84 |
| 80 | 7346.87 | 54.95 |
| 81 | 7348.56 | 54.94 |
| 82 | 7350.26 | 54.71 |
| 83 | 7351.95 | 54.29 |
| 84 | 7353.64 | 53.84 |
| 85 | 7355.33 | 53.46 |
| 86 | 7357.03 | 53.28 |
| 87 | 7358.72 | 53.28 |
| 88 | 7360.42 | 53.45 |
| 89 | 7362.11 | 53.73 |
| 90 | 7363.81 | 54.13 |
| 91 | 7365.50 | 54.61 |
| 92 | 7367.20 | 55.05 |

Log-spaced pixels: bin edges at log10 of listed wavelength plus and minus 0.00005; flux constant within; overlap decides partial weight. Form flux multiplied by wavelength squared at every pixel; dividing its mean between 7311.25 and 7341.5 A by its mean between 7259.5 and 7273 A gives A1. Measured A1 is 1.1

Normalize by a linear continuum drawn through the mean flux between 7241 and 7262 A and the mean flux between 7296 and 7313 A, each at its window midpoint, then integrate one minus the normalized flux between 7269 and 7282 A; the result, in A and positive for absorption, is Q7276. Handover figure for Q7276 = 0.13 A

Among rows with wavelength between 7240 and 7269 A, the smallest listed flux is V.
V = 51.58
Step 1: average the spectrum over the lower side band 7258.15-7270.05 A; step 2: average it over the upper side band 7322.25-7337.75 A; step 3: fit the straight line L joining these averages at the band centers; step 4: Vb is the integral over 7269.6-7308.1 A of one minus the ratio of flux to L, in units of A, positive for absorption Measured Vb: 0.7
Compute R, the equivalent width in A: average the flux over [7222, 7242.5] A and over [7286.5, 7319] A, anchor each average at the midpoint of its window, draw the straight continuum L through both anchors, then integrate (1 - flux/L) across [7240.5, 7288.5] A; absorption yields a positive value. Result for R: 0.7 A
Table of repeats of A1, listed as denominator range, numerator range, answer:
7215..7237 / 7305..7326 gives 1.07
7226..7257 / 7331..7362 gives 1.08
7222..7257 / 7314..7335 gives 1.07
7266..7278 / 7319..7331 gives 1.05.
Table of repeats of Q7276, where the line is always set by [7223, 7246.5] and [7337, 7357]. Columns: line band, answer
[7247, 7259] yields 0.2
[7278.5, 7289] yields 0.3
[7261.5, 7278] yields 0.1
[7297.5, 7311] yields 0.0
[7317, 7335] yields -0.2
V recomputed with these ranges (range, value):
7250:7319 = 51.47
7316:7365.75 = 53.28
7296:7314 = 52.63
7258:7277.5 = 51.94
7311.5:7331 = 54.13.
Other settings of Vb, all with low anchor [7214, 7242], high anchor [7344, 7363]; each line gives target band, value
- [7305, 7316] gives -0.1 A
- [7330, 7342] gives -0.3 A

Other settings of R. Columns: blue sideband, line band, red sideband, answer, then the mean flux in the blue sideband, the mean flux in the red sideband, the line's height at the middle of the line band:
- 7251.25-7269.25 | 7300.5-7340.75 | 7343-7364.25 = -0.75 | 52.4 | 54.1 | 53.5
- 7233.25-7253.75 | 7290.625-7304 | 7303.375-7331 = 0.19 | 52.2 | 54.4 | 53.8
